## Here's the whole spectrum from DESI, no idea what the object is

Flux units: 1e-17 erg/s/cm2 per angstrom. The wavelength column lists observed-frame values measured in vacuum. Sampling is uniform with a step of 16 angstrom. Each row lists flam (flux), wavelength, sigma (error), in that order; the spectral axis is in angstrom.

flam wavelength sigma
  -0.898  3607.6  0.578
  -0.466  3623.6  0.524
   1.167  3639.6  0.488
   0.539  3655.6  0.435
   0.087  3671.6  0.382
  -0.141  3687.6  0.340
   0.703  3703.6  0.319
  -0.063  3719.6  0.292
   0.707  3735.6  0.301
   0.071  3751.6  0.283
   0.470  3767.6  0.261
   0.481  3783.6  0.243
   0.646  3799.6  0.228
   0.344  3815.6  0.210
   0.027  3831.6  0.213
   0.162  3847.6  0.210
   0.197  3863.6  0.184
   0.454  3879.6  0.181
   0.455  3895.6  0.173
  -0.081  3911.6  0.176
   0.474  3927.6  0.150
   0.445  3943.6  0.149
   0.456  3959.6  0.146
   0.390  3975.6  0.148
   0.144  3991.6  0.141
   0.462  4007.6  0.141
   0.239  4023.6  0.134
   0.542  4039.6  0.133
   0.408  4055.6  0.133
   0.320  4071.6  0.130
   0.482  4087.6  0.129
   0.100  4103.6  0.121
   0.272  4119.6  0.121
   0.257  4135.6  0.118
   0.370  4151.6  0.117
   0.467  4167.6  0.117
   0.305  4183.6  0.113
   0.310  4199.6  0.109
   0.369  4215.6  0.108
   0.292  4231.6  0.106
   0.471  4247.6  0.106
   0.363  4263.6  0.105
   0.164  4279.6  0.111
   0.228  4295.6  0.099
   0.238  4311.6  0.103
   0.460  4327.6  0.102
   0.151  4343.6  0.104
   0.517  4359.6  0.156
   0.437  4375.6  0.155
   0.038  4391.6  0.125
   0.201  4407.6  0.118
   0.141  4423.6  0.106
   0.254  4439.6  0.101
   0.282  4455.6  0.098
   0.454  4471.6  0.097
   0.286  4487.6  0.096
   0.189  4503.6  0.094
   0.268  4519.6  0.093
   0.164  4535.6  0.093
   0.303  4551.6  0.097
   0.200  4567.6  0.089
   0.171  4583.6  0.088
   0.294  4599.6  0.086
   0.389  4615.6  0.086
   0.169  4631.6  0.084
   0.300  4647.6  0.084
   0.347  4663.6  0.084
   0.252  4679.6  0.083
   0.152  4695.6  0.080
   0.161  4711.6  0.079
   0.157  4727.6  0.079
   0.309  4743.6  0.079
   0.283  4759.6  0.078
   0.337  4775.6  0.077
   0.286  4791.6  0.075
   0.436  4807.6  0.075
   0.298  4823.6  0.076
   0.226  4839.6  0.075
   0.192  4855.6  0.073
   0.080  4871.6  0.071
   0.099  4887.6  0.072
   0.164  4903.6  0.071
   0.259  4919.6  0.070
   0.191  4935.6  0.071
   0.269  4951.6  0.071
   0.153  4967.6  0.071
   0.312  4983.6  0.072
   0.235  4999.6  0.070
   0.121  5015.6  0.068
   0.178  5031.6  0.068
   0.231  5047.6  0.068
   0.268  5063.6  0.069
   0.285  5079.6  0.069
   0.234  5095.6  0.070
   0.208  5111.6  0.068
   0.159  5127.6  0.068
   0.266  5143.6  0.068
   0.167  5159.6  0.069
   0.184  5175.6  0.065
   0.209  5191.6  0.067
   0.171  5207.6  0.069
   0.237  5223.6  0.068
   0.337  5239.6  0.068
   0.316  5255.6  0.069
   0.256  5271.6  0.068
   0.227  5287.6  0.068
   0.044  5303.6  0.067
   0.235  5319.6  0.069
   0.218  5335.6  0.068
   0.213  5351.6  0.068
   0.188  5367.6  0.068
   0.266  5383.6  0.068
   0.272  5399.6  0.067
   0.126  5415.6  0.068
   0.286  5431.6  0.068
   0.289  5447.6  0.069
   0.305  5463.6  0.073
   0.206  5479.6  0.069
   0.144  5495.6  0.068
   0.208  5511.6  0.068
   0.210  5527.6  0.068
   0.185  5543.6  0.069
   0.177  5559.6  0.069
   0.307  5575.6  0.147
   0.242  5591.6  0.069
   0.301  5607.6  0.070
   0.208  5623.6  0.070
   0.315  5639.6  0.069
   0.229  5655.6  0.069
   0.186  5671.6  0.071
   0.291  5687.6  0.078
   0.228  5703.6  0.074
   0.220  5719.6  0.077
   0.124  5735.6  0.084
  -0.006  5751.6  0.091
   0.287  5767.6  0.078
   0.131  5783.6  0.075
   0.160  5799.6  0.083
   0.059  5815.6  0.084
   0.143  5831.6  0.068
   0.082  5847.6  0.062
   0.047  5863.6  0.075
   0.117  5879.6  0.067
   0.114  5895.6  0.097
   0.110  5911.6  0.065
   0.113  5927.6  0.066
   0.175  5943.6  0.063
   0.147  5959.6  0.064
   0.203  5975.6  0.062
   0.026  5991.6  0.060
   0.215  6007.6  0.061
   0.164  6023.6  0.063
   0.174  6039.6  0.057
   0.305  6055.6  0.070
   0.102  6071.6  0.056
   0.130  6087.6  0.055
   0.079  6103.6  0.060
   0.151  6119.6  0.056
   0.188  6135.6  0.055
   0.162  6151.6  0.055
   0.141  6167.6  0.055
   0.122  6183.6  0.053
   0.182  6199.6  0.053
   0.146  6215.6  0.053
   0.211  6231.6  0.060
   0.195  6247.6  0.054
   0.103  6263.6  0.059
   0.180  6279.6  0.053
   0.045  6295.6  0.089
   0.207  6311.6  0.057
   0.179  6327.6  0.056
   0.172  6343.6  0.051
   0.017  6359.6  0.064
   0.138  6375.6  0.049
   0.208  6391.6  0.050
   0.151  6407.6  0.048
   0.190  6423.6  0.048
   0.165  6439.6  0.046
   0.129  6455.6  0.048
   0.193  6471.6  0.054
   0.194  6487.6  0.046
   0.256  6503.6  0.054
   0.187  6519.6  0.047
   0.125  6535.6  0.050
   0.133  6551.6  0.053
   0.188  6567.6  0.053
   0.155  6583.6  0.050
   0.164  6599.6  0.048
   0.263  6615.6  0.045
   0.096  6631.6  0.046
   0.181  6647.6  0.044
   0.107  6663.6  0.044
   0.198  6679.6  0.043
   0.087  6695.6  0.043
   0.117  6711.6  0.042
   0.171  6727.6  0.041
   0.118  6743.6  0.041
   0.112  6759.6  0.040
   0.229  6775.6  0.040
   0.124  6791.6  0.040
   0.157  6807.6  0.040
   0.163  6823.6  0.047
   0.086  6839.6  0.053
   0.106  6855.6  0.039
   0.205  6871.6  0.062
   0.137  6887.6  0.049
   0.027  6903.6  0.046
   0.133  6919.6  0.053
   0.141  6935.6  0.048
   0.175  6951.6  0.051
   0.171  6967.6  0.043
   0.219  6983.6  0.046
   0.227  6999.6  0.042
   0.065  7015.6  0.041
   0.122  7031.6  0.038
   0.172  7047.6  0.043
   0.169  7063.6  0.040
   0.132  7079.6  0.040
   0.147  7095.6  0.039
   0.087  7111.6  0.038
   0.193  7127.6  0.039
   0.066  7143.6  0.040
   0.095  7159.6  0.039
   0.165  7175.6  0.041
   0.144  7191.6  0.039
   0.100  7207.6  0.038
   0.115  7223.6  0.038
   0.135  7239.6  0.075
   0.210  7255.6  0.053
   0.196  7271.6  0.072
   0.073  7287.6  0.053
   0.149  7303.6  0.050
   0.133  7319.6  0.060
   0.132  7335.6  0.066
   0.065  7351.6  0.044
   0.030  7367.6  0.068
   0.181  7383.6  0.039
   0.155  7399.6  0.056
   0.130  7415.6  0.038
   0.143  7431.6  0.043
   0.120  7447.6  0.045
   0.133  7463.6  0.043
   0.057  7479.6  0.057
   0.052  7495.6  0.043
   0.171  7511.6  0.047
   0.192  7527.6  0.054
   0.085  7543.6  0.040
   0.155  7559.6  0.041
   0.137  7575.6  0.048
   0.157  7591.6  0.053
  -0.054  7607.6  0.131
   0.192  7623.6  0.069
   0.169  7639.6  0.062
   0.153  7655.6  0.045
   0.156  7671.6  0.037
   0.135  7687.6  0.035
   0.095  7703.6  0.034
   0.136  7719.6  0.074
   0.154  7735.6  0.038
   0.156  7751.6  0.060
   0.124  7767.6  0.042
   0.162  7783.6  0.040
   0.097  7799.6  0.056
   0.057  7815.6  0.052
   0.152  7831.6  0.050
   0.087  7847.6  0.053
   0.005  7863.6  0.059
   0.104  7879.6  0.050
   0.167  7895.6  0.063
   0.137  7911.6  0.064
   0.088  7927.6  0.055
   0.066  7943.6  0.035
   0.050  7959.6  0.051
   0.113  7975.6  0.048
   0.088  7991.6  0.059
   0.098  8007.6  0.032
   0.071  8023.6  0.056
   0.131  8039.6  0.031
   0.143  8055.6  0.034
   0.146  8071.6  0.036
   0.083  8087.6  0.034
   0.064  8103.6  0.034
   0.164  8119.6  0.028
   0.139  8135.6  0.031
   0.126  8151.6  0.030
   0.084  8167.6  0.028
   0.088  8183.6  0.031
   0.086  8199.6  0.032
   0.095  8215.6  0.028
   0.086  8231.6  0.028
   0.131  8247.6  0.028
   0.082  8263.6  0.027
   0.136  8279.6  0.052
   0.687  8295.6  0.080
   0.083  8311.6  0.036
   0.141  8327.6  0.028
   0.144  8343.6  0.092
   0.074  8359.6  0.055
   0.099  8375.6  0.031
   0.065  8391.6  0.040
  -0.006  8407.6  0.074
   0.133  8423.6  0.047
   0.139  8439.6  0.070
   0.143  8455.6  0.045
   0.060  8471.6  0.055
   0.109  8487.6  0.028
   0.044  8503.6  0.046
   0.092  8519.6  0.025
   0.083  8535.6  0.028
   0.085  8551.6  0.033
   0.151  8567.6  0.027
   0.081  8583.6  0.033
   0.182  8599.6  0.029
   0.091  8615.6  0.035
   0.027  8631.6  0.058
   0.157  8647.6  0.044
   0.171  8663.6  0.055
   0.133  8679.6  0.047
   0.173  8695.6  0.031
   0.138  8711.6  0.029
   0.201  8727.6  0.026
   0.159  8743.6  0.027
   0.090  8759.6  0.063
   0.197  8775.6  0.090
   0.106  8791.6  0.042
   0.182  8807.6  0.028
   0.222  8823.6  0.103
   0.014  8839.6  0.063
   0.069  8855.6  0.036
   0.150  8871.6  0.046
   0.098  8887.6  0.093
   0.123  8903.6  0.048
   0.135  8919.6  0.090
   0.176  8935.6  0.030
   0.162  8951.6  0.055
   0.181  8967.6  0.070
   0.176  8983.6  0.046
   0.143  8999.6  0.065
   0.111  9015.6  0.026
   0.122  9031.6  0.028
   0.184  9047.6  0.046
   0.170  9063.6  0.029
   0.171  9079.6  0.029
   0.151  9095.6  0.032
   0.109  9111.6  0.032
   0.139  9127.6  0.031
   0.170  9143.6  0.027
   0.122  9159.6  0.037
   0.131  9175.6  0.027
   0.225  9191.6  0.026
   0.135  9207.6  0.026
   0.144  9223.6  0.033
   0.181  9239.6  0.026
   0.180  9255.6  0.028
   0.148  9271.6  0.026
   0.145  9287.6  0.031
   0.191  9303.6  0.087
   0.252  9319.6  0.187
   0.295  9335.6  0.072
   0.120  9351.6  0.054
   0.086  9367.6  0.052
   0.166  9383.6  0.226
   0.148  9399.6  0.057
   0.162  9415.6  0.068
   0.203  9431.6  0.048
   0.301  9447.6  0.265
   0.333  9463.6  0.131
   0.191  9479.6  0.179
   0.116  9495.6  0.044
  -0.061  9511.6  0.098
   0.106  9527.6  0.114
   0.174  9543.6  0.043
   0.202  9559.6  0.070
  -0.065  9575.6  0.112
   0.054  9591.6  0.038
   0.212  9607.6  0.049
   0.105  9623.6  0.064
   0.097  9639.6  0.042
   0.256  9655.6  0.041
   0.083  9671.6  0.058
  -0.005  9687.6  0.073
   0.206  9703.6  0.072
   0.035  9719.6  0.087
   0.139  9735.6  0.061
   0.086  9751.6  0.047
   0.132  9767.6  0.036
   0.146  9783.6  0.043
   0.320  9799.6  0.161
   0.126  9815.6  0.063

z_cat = 1.224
